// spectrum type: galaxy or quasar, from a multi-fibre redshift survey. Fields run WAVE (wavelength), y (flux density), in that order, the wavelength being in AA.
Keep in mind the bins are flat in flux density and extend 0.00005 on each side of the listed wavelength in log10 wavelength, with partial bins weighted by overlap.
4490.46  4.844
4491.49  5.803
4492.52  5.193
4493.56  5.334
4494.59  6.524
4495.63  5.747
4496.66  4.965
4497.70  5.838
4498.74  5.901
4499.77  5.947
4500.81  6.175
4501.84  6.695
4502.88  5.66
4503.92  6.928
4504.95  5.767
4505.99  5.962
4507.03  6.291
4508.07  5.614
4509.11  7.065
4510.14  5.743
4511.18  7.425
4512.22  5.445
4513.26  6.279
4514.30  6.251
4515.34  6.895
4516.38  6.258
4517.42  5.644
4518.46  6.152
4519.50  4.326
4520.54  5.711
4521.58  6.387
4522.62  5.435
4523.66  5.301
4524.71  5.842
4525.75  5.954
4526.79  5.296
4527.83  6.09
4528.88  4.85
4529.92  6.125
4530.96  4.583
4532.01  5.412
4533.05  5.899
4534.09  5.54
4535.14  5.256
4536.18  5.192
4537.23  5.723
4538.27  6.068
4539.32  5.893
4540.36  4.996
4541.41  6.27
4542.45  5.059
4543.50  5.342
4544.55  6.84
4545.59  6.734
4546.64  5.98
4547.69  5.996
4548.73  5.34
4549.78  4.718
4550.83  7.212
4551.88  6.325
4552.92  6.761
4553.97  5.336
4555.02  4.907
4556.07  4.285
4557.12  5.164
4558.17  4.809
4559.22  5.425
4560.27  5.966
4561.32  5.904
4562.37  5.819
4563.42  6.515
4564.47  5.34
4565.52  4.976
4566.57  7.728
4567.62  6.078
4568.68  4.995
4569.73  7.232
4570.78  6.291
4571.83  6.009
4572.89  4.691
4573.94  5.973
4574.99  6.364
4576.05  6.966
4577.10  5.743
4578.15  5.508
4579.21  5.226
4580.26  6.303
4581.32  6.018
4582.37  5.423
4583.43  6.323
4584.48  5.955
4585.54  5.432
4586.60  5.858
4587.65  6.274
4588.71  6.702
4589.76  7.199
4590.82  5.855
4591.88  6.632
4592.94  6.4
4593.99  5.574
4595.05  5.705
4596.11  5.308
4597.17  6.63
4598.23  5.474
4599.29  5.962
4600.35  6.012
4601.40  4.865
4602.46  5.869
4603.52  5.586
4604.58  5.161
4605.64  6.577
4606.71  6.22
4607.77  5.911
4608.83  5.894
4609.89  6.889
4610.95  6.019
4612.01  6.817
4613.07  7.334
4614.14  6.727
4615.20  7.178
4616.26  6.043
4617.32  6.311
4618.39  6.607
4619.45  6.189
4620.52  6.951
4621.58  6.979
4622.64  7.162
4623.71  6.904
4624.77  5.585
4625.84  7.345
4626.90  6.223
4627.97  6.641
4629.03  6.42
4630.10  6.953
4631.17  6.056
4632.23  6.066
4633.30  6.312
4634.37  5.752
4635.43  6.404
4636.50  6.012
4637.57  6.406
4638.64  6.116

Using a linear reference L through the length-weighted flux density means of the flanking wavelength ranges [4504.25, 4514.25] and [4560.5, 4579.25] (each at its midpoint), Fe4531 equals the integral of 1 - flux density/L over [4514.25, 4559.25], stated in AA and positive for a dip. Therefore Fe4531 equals 3.2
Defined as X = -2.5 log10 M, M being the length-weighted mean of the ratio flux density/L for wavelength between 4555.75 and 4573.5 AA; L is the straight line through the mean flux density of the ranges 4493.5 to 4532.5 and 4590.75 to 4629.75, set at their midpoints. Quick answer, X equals 0.07 mag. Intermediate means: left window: 5.9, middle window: 5.74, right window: 6.28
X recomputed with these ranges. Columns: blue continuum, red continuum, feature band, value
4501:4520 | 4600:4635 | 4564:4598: 0.046 mag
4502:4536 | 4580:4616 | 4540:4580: 0.032 mag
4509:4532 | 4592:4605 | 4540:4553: -0.027 mag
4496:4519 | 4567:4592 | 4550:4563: 0.079 mag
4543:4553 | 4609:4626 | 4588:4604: 0.086 mag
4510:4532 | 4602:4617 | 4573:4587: 0.044 mag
